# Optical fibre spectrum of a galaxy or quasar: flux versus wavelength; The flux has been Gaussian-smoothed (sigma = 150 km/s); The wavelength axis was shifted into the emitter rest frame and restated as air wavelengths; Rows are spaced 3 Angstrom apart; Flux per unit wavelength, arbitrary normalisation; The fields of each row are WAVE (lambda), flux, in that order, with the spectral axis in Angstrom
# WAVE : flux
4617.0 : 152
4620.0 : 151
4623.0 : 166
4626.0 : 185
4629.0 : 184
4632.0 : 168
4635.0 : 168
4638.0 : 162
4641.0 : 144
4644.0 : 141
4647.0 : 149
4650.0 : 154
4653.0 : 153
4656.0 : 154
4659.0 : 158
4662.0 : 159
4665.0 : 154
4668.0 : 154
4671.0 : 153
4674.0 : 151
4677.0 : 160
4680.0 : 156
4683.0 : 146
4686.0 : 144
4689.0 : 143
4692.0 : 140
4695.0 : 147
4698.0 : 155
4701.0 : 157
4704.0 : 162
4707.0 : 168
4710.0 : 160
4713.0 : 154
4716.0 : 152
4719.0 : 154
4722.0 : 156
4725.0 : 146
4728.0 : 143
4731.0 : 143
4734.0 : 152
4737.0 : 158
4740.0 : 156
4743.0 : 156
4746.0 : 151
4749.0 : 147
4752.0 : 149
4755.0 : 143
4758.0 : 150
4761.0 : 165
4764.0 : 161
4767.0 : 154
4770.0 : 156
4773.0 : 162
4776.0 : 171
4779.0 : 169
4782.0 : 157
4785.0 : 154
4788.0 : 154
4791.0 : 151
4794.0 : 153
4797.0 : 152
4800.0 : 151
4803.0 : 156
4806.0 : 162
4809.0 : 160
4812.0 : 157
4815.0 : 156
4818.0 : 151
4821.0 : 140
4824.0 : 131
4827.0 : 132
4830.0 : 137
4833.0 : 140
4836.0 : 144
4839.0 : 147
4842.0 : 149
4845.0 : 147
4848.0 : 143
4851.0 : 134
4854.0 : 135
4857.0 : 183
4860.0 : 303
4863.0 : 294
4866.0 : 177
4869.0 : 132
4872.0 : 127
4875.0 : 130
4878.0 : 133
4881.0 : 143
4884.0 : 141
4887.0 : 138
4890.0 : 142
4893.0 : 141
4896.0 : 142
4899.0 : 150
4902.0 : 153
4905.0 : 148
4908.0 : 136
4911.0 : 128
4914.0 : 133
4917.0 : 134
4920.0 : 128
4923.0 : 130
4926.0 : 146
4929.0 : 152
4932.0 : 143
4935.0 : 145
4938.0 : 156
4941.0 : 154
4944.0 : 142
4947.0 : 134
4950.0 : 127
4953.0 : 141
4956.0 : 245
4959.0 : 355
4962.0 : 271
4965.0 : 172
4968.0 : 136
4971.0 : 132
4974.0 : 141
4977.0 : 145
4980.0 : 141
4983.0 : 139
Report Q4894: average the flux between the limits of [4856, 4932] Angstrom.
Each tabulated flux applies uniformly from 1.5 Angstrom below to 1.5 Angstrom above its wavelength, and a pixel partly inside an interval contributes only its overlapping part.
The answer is 154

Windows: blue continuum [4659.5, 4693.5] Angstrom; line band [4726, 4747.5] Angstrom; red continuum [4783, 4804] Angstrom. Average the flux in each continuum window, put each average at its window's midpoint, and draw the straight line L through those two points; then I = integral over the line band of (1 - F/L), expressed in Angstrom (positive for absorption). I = 0.13 Angstrom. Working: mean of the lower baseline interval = 151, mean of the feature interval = 151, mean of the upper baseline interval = 153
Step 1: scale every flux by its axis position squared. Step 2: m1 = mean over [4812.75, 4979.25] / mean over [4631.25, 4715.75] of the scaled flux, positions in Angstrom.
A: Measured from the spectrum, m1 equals 1.1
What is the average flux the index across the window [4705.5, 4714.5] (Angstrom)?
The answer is 161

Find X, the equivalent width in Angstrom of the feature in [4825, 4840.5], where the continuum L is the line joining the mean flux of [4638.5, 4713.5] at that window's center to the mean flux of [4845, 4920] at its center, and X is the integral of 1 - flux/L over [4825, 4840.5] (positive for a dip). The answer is 1.4 Angstrom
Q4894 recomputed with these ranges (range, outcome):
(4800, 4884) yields 157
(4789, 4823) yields 153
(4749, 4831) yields 153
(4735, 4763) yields 153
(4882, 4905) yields 144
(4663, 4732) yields 152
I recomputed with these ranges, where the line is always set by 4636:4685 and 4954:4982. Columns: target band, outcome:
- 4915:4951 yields 8.84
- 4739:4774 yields 2.32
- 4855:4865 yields -4.03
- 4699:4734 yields 1.30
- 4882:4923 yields 9.81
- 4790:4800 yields 1.05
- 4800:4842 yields 6.20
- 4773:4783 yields 0.12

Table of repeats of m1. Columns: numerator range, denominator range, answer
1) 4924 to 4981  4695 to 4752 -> 1.20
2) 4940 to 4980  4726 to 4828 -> 1.24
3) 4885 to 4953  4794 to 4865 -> 0.91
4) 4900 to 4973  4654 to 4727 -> 1.16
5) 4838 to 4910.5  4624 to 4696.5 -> 1.10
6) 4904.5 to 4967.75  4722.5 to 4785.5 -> 1.14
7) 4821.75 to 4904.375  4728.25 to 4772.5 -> 1.06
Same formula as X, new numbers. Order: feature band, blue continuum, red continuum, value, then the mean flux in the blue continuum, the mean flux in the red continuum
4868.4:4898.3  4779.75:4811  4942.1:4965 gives 7.1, 155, 199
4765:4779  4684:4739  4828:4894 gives -0.7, 152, 157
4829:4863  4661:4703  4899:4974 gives -2.1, 151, 159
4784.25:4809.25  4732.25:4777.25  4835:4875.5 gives 1.0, 155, 169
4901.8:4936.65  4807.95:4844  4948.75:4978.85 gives 6.8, 145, 186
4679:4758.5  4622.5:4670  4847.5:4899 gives 4.2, 159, 161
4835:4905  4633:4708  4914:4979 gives 1.0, 153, 162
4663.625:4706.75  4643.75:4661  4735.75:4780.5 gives 0.5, 152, 157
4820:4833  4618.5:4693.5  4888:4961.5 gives 1.7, 156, 156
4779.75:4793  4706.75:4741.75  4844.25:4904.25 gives 0.1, 153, 159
